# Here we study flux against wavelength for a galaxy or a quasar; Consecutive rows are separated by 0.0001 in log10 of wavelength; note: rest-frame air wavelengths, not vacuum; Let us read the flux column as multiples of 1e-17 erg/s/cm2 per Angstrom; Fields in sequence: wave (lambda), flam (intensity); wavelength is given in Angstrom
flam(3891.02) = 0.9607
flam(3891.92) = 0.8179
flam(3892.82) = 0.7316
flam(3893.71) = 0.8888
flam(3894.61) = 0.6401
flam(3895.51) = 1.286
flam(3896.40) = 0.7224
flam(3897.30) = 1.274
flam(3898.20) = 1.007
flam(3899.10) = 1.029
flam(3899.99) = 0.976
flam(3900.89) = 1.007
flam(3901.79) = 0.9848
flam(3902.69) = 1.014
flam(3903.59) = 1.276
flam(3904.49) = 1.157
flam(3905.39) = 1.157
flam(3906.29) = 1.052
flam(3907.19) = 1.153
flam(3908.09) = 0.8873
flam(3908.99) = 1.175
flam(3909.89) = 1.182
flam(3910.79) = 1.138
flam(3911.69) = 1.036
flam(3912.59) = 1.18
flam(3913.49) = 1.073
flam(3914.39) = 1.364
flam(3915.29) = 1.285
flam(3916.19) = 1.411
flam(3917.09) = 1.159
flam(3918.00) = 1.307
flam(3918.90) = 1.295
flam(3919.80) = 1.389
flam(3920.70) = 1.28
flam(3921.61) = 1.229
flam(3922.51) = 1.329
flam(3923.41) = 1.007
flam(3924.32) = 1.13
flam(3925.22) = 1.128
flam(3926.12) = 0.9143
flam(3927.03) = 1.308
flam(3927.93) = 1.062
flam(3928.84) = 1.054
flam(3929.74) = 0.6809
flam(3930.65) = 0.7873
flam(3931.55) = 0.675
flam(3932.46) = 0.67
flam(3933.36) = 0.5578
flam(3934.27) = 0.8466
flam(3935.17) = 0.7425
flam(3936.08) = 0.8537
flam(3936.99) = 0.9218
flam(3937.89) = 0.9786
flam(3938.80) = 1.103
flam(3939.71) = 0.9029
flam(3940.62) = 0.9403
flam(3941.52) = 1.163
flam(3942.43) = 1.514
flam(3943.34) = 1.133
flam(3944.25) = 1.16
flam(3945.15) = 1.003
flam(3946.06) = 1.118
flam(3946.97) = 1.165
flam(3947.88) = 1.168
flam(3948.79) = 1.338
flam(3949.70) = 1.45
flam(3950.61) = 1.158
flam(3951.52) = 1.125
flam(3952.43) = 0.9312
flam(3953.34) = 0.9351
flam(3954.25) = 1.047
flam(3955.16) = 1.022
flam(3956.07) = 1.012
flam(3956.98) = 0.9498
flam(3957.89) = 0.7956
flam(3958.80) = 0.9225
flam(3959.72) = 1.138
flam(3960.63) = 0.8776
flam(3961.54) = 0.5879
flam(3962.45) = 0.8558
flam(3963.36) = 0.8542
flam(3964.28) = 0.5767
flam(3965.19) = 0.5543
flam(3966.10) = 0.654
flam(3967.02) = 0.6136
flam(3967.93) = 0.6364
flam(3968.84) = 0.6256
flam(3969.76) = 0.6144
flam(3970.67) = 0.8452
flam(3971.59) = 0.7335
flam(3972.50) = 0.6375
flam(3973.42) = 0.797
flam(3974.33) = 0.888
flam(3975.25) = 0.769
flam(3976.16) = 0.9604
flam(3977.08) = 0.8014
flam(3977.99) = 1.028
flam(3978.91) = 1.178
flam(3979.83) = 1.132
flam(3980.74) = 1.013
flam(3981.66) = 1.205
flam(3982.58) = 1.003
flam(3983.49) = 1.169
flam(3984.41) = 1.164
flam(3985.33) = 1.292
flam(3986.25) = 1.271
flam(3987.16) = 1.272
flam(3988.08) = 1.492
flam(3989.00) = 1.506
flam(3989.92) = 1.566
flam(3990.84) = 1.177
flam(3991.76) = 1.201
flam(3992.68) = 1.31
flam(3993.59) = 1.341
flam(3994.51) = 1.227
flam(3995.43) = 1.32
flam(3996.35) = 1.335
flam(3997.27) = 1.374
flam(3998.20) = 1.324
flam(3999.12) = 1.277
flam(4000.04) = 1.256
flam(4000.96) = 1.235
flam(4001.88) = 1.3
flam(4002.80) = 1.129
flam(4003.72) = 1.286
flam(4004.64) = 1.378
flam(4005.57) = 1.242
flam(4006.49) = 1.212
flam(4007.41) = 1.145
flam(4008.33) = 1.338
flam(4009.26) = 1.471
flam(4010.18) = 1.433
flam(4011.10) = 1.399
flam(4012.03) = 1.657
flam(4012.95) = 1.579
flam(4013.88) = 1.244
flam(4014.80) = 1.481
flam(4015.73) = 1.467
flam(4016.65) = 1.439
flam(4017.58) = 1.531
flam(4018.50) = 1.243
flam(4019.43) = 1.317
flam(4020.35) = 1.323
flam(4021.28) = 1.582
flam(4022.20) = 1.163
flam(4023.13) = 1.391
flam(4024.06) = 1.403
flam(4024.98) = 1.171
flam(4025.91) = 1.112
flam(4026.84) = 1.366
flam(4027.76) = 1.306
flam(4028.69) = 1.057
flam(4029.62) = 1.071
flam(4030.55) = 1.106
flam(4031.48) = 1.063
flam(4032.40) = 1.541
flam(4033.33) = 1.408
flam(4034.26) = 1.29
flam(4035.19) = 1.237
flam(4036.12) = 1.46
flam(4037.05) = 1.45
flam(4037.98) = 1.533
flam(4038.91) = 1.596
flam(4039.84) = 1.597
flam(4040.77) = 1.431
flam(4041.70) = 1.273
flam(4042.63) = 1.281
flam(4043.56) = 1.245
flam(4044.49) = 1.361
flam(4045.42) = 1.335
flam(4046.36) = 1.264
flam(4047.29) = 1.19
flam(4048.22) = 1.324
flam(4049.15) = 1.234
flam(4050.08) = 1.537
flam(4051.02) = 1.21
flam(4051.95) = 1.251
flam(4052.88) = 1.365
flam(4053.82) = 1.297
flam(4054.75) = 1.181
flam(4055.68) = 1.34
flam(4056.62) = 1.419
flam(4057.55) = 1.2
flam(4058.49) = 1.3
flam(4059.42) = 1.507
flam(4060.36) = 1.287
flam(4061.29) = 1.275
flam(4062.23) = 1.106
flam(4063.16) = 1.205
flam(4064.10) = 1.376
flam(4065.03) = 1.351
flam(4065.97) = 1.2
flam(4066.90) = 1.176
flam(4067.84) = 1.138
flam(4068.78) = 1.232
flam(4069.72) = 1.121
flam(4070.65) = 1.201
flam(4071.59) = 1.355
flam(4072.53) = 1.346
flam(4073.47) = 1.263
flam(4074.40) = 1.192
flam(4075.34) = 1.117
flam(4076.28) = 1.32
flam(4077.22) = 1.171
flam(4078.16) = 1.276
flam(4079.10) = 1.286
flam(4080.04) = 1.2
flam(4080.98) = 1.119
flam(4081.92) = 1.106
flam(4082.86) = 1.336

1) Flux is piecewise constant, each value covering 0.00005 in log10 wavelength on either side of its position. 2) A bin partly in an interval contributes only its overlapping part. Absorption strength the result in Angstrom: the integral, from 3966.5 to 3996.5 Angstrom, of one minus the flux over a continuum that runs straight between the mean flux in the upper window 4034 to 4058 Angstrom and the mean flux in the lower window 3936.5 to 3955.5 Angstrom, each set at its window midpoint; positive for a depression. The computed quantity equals 3.4 Angstrom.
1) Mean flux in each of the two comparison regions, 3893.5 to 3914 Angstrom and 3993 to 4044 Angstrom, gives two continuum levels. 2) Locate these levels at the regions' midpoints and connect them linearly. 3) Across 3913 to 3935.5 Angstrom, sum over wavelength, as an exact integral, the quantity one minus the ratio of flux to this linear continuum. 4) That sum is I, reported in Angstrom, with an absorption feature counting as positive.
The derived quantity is 0.7 Angstrom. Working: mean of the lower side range 1.06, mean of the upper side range 1.34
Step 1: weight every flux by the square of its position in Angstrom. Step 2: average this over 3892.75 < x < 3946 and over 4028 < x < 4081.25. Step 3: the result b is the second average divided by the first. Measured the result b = 1.30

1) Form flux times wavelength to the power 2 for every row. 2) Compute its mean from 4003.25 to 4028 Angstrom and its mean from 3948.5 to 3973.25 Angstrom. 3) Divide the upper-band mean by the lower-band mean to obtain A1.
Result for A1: 1.6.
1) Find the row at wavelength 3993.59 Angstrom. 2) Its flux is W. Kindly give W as 1.341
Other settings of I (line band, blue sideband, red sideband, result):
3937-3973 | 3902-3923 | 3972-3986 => 4.50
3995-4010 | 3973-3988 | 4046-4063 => -2.04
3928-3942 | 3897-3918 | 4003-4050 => 3.74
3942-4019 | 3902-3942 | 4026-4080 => 2.81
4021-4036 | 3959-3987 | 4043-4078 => -1.83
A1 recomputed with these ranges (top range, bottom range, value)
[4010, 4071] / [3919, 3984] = 1.43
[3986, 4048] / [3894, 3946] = 1.32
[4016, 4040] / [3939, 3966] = 1.37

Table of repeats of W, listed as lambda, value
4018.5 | 1.243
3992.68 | 1.31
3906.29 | 1.052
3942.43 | 1.514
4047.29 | 1.19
